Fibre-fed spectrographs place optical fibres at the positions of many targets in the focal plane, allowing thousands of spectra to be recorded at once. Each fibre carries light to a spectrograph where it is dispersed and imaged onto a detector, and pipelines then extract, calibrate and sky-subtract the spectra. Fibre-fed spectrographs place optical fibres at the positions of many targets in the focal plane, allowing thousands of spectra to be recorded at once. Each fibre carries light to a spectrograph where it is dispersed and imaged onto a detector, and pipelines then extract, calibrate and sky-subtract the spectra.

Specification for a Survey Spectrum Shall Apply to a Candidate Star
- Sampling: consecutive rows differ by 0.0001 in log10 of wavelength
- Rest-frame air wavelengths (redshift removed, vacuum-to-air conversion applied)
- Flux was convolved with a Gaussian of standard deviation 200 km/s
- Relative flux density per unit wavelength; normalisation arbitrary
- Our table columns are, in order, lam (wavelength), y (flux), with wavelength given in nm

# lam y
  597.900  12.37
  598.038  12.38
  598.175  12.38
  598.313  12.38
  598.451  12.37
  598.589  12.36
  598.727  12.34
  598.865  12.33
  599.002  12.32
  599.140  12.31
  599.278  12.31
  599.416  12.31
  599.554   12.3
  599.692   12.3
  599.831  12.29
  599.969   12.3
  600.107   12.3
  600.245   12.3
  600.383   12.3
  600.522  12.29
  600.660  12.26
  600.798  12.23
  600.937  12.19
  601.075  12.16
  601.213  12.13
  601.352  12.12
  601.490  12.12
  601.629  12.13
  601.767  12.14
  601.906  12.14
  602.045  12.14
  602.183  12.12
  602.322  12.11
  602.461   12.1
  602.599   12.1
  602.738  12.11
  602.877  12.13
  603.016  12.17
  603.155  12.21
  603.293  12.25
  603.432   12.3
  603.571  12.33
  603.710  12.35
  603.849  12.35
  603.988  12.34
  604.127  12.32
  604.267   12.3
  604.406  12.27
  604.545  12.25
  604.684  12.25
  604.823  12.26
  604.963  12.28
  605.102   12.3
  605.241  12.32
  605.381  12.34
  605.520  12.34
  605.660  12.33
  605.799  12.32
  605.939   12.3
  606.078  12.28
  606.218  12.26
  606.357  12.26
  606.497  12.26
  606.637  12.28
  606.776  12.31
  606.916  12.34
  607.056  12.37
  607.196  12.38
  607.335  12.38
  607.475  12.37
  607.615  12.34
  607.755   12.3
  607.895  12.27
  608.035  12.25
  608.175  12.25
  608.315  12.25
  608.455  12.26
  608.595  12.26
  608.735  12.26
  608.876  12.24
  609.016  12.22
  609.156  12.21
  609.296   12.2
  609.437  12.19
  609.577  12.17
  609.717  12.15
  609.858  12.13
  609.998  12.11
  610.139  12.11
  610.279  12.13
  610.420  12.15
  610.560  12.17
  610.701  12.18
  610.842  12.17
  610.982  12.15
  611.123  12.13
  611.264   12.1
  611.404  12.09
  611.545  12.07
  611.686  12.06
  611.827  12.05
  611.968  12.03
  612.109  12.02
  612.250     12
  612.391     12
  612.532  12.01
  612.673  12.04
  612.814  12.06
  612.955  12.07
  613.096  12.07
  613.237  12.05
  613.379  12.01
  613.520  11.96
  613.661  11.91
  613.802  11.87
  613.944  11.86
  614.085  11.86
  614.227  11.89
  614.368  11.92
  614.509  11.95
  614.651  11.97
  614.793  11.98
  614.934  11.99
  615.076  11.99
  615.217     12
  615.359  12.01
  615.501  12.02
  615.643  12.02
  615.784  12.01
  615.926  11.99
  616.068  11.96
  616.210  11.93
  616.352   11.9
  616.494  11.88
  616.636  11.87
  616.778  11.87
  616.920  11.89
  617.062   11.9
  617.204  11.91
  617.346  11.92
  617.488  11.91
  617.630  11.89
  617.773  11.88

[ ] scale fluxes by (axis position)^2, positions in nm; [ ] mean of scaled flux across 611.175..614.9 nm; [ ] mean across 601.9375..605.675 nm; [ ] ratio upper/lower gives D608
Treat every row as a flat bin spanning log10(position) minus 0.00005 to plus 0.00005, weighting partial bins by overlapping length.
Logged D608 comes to 1.01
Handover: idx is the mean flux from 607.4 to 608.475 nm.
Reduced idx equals 12.3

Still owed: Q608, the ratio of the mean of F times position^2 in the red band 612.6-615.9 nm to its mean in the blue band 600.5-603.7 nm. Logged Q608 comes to 1.02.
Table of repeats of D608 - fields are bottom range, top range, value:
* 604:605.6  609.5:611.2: 1.01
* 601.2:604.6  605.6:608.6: 1.02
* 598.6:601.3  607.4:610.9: 1.03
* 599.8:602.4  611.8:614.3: 1.02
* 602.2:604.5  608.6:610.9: 1.02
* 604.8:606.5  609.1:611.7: 1.00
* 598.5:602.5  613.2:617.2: 1.02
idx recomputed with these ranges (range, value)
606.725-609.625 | 12.3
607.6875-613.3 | 12.1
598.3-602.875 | 12.2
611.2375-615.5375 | 12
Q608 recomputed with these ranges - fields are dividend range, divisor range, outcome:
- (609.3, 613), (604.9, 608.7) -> 1.00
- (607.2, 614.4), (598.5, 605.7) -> 1.02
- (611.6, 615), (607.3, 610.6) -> 0.99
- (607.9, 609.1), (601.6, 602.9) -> 1.03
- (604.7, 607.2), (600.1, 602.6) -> 1.03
